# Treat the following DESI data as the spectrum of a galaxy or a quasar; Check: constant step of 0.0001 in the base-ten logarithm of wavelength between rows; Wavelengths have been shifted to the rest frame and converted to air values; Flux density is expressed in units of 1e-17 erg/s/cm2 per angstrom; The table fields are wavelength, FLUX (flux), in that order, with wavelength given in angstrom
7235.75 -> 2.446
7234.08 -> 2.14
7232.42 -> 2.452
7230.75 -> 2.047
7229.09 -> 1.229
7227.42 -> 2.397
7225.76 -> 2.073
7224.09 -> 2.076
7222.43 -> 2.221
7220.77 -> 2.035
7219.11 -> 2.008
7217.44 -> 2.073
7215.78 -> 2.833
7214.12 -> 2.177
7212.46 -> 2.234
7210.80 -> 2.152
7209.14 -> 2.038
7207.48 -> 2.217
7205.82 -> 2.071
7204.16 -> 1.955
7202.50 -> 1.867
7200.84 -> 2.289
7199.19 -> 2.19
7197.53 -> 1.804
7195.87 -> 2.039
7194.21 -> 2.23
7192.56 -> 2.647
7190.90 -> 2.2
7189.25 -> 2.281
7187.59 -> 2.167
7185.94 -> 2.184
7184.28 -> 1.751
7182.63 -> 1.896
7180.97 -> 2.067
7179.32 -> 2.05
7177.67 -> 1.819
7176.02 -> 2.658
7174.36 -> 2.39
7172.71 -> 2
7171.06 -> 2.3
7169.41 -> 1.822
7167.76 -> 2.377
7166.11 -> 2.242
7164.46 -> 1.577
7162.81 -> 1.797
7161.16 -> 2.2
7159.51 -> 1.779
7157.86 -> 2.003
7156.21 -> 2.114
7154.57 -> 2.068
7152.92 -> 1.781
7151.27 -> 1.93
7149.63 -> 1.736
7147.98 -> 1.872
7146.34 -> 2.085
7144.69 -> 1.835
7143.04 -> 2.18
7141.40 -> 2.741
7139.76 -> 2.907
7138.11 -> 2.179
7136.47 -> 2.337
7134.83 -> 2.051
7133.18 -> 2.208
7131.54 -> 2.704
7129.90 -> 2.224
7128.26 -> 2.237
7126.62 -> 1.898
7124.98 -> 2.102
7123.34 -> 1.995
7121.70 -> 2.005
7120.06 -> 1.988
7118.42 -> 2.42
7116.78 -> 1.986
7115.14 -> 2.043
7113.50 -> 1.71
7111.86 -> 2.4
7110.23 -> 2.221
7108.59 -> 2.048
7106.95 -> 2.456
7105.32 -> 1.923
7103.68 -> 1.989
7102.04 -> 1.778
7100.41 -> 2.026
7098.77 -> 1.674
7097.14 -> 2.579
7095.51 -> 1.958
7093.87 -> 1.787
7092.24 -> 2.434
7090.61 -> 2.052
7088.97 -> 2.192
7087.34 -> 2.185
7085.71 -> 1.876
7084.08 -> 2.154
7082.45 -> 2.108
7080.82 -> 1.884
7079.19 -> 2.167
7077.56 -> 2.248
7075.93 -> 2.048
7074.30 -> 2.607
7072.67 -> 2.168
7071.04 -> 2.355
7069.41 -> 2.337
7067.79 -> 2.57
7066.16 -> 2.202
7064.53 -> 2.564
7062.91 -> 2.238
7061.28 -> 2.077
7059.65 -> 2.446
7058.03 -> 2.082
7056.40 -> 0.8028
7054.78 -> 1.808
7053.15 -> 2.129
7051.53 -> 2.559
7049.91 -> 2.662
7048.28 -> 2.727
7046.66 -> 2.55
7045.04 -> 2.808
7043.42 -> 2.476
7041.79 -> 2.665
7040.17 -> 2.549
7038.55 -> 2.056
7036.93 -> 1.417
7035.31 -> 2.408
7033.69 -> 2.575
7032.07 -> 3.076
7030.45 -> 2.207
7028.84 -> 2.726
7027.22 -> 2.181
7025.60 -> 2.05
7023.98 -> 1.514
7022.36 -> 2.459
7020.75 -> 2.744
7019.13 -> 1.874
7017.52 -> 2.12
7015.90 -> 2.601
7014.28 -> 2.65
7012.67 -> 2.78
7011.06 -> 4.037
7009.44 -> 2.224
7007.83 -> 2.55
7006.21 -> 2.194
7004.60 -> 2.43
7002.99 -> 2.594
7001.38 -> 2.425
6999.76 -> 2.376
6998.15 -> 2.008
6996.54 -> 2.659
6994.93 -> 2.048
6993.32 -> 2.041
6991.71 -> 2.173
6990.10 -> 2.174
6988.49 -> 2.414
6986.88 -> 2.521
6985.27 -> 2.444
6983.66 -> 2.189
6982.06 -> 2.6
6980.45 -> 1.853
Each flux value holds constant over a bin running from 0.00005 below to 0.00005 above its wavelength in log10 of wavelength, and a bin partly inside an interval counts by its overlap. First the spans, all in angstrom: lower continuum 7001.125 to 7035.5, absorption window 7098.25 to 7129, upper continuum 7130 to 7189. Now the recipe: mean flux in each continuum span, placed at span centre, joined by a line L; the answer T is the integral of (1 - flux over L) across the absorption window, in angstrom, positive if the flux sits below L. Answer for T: 2.5 angstrom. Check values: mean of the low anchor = 2.48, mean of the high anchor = 2.11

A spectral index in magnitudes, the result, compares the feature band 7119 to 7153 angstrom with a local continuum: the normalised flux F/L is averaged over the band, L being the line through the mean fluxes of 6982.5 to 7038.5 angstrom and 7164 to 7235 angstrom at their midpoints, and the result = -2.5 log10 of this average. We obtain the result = 0.03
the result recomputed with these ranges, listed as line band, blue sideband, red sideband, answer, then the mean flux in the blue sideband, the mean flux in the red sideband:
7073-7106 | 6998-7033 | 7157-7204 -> 0.10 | 2.46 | 2.09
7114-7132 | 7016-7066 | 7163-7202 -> 0.03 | 2.29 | 2.12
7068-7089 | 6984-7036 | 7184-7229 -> 0.06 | 2.41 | 2.15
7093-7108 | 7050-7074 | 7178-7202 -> 0.08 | 2.19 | 2.12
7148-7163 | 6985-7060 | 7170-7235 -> 0.14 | 2.36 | 2.13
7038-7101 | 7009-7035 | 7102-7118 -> 0.02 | 2.49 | 2.08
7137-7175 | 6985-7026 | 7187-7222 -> 0.07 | 2.39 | 2.17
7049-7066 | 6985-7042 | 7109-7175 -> 0.07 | 2.38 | 2.11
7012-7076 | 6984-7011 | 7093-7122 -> -0.04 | 2.37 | 2.06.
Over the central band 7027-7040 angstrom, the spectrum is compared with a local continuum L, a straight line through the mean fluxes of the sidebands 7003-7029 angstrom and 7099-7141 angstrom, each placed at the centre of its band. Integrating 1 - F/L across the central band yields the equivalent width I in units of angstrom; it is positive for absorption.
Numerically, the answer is 0.3 angstrom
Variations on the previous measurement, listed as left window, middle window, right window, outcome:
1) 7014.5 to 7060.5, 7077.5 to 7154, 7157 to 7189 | 1.7 angstrom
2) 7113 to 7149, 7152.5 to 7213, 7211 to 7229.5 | 1.8 angstrom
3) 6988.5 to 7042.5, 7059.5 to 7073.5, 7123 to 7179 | -0.2 angstrom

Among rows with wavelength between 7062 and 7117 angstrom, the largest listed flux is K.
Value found 2.607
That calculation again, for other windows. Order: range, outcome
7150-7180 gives 2.658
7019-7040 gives 3.076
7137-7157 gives 2.907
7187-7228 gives 2.833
